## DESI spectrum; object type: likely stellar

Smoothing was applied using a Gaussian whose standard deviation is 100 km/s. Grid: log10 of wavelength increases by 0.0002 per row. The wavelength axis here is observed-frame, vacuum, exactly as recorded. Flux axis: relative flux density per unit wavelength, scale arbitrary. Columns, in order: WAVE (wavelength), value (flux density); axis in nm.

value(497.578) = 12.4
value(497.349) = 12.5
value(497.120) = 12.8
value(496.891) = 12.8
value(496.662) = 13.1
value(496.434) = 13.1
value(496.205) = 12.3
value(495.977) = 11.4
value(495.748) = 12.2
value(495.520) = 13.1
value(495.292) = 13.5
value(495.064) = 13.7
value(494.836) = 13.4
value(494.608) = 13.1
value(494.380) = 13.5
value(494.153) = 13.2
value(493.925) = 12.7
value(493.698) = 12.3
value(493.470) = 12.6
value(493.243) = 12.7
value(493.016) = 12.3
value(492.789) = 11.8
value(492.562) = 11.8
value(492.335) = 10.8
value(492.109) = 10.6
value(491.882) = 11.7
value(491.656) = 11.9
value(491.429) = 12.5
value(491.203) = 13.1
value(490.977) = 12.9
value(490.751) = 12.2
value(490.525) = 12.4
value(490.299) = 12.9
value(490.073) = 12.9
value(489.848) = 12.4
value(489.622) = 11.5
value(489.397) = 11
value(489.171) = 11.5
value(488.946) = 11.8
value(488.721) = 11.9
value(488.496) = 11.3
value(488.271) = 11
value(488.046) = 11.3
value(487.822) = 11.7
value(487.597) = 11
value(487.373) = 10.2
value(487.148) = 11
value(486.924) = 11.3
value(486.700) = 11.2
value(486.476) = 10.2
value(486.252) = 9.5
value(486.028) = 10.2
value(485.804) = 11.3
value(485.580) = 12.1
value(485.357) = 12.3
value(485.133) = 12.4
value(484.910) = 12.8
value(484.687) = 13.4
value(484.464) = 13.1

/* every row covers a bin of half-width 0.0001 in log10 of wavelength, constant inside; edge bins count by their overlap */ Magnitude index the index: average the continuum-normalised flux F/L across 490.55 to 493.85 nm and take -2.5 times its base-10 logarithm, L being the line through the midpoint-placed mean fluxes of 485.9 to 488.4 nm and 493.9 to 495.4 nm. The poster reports 0.03 mag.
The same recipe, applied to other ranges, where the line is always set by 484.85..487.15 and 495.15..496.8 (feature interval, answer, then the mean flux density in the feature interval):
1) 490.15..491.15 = -0.062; 12.6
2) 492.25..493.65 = 0.021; 12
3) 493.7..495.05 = -0.058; 13.1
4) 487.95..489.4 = 0.022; 11.4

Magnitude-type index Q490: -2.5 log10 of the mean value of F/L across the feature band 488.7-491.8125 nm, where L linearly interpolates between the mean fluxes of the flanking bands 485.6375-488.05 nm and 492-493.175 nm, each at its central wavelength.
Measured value -0.09 mag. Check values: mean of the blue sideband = 10.8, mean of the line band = 12.2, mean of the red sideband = 11.5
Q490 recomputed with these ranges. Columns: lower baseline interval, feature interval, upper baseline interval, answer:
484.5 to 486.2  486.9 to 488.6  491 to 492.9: 0.08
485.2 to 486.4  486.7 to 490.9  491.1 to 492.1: 0.00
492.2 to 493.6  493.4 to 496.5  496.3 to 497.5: -0.04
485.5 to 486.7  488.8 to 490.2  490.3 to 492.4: -0.03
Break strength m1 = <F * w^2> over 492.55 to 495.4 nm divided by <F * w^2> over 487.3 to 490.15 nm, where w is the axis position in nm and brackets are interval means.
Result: 1.14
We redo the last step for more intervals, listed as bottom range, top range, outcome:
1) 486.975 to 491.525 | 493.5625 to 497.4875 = 1.12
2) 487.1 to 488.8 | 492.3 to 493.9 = 1.11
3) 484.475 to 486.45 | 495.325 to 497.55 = 1.12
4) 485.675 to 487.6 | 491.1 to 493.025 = 1.13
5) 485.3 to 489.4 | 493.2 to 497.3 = 1.19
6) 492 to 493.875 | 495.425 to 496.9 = 1.07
